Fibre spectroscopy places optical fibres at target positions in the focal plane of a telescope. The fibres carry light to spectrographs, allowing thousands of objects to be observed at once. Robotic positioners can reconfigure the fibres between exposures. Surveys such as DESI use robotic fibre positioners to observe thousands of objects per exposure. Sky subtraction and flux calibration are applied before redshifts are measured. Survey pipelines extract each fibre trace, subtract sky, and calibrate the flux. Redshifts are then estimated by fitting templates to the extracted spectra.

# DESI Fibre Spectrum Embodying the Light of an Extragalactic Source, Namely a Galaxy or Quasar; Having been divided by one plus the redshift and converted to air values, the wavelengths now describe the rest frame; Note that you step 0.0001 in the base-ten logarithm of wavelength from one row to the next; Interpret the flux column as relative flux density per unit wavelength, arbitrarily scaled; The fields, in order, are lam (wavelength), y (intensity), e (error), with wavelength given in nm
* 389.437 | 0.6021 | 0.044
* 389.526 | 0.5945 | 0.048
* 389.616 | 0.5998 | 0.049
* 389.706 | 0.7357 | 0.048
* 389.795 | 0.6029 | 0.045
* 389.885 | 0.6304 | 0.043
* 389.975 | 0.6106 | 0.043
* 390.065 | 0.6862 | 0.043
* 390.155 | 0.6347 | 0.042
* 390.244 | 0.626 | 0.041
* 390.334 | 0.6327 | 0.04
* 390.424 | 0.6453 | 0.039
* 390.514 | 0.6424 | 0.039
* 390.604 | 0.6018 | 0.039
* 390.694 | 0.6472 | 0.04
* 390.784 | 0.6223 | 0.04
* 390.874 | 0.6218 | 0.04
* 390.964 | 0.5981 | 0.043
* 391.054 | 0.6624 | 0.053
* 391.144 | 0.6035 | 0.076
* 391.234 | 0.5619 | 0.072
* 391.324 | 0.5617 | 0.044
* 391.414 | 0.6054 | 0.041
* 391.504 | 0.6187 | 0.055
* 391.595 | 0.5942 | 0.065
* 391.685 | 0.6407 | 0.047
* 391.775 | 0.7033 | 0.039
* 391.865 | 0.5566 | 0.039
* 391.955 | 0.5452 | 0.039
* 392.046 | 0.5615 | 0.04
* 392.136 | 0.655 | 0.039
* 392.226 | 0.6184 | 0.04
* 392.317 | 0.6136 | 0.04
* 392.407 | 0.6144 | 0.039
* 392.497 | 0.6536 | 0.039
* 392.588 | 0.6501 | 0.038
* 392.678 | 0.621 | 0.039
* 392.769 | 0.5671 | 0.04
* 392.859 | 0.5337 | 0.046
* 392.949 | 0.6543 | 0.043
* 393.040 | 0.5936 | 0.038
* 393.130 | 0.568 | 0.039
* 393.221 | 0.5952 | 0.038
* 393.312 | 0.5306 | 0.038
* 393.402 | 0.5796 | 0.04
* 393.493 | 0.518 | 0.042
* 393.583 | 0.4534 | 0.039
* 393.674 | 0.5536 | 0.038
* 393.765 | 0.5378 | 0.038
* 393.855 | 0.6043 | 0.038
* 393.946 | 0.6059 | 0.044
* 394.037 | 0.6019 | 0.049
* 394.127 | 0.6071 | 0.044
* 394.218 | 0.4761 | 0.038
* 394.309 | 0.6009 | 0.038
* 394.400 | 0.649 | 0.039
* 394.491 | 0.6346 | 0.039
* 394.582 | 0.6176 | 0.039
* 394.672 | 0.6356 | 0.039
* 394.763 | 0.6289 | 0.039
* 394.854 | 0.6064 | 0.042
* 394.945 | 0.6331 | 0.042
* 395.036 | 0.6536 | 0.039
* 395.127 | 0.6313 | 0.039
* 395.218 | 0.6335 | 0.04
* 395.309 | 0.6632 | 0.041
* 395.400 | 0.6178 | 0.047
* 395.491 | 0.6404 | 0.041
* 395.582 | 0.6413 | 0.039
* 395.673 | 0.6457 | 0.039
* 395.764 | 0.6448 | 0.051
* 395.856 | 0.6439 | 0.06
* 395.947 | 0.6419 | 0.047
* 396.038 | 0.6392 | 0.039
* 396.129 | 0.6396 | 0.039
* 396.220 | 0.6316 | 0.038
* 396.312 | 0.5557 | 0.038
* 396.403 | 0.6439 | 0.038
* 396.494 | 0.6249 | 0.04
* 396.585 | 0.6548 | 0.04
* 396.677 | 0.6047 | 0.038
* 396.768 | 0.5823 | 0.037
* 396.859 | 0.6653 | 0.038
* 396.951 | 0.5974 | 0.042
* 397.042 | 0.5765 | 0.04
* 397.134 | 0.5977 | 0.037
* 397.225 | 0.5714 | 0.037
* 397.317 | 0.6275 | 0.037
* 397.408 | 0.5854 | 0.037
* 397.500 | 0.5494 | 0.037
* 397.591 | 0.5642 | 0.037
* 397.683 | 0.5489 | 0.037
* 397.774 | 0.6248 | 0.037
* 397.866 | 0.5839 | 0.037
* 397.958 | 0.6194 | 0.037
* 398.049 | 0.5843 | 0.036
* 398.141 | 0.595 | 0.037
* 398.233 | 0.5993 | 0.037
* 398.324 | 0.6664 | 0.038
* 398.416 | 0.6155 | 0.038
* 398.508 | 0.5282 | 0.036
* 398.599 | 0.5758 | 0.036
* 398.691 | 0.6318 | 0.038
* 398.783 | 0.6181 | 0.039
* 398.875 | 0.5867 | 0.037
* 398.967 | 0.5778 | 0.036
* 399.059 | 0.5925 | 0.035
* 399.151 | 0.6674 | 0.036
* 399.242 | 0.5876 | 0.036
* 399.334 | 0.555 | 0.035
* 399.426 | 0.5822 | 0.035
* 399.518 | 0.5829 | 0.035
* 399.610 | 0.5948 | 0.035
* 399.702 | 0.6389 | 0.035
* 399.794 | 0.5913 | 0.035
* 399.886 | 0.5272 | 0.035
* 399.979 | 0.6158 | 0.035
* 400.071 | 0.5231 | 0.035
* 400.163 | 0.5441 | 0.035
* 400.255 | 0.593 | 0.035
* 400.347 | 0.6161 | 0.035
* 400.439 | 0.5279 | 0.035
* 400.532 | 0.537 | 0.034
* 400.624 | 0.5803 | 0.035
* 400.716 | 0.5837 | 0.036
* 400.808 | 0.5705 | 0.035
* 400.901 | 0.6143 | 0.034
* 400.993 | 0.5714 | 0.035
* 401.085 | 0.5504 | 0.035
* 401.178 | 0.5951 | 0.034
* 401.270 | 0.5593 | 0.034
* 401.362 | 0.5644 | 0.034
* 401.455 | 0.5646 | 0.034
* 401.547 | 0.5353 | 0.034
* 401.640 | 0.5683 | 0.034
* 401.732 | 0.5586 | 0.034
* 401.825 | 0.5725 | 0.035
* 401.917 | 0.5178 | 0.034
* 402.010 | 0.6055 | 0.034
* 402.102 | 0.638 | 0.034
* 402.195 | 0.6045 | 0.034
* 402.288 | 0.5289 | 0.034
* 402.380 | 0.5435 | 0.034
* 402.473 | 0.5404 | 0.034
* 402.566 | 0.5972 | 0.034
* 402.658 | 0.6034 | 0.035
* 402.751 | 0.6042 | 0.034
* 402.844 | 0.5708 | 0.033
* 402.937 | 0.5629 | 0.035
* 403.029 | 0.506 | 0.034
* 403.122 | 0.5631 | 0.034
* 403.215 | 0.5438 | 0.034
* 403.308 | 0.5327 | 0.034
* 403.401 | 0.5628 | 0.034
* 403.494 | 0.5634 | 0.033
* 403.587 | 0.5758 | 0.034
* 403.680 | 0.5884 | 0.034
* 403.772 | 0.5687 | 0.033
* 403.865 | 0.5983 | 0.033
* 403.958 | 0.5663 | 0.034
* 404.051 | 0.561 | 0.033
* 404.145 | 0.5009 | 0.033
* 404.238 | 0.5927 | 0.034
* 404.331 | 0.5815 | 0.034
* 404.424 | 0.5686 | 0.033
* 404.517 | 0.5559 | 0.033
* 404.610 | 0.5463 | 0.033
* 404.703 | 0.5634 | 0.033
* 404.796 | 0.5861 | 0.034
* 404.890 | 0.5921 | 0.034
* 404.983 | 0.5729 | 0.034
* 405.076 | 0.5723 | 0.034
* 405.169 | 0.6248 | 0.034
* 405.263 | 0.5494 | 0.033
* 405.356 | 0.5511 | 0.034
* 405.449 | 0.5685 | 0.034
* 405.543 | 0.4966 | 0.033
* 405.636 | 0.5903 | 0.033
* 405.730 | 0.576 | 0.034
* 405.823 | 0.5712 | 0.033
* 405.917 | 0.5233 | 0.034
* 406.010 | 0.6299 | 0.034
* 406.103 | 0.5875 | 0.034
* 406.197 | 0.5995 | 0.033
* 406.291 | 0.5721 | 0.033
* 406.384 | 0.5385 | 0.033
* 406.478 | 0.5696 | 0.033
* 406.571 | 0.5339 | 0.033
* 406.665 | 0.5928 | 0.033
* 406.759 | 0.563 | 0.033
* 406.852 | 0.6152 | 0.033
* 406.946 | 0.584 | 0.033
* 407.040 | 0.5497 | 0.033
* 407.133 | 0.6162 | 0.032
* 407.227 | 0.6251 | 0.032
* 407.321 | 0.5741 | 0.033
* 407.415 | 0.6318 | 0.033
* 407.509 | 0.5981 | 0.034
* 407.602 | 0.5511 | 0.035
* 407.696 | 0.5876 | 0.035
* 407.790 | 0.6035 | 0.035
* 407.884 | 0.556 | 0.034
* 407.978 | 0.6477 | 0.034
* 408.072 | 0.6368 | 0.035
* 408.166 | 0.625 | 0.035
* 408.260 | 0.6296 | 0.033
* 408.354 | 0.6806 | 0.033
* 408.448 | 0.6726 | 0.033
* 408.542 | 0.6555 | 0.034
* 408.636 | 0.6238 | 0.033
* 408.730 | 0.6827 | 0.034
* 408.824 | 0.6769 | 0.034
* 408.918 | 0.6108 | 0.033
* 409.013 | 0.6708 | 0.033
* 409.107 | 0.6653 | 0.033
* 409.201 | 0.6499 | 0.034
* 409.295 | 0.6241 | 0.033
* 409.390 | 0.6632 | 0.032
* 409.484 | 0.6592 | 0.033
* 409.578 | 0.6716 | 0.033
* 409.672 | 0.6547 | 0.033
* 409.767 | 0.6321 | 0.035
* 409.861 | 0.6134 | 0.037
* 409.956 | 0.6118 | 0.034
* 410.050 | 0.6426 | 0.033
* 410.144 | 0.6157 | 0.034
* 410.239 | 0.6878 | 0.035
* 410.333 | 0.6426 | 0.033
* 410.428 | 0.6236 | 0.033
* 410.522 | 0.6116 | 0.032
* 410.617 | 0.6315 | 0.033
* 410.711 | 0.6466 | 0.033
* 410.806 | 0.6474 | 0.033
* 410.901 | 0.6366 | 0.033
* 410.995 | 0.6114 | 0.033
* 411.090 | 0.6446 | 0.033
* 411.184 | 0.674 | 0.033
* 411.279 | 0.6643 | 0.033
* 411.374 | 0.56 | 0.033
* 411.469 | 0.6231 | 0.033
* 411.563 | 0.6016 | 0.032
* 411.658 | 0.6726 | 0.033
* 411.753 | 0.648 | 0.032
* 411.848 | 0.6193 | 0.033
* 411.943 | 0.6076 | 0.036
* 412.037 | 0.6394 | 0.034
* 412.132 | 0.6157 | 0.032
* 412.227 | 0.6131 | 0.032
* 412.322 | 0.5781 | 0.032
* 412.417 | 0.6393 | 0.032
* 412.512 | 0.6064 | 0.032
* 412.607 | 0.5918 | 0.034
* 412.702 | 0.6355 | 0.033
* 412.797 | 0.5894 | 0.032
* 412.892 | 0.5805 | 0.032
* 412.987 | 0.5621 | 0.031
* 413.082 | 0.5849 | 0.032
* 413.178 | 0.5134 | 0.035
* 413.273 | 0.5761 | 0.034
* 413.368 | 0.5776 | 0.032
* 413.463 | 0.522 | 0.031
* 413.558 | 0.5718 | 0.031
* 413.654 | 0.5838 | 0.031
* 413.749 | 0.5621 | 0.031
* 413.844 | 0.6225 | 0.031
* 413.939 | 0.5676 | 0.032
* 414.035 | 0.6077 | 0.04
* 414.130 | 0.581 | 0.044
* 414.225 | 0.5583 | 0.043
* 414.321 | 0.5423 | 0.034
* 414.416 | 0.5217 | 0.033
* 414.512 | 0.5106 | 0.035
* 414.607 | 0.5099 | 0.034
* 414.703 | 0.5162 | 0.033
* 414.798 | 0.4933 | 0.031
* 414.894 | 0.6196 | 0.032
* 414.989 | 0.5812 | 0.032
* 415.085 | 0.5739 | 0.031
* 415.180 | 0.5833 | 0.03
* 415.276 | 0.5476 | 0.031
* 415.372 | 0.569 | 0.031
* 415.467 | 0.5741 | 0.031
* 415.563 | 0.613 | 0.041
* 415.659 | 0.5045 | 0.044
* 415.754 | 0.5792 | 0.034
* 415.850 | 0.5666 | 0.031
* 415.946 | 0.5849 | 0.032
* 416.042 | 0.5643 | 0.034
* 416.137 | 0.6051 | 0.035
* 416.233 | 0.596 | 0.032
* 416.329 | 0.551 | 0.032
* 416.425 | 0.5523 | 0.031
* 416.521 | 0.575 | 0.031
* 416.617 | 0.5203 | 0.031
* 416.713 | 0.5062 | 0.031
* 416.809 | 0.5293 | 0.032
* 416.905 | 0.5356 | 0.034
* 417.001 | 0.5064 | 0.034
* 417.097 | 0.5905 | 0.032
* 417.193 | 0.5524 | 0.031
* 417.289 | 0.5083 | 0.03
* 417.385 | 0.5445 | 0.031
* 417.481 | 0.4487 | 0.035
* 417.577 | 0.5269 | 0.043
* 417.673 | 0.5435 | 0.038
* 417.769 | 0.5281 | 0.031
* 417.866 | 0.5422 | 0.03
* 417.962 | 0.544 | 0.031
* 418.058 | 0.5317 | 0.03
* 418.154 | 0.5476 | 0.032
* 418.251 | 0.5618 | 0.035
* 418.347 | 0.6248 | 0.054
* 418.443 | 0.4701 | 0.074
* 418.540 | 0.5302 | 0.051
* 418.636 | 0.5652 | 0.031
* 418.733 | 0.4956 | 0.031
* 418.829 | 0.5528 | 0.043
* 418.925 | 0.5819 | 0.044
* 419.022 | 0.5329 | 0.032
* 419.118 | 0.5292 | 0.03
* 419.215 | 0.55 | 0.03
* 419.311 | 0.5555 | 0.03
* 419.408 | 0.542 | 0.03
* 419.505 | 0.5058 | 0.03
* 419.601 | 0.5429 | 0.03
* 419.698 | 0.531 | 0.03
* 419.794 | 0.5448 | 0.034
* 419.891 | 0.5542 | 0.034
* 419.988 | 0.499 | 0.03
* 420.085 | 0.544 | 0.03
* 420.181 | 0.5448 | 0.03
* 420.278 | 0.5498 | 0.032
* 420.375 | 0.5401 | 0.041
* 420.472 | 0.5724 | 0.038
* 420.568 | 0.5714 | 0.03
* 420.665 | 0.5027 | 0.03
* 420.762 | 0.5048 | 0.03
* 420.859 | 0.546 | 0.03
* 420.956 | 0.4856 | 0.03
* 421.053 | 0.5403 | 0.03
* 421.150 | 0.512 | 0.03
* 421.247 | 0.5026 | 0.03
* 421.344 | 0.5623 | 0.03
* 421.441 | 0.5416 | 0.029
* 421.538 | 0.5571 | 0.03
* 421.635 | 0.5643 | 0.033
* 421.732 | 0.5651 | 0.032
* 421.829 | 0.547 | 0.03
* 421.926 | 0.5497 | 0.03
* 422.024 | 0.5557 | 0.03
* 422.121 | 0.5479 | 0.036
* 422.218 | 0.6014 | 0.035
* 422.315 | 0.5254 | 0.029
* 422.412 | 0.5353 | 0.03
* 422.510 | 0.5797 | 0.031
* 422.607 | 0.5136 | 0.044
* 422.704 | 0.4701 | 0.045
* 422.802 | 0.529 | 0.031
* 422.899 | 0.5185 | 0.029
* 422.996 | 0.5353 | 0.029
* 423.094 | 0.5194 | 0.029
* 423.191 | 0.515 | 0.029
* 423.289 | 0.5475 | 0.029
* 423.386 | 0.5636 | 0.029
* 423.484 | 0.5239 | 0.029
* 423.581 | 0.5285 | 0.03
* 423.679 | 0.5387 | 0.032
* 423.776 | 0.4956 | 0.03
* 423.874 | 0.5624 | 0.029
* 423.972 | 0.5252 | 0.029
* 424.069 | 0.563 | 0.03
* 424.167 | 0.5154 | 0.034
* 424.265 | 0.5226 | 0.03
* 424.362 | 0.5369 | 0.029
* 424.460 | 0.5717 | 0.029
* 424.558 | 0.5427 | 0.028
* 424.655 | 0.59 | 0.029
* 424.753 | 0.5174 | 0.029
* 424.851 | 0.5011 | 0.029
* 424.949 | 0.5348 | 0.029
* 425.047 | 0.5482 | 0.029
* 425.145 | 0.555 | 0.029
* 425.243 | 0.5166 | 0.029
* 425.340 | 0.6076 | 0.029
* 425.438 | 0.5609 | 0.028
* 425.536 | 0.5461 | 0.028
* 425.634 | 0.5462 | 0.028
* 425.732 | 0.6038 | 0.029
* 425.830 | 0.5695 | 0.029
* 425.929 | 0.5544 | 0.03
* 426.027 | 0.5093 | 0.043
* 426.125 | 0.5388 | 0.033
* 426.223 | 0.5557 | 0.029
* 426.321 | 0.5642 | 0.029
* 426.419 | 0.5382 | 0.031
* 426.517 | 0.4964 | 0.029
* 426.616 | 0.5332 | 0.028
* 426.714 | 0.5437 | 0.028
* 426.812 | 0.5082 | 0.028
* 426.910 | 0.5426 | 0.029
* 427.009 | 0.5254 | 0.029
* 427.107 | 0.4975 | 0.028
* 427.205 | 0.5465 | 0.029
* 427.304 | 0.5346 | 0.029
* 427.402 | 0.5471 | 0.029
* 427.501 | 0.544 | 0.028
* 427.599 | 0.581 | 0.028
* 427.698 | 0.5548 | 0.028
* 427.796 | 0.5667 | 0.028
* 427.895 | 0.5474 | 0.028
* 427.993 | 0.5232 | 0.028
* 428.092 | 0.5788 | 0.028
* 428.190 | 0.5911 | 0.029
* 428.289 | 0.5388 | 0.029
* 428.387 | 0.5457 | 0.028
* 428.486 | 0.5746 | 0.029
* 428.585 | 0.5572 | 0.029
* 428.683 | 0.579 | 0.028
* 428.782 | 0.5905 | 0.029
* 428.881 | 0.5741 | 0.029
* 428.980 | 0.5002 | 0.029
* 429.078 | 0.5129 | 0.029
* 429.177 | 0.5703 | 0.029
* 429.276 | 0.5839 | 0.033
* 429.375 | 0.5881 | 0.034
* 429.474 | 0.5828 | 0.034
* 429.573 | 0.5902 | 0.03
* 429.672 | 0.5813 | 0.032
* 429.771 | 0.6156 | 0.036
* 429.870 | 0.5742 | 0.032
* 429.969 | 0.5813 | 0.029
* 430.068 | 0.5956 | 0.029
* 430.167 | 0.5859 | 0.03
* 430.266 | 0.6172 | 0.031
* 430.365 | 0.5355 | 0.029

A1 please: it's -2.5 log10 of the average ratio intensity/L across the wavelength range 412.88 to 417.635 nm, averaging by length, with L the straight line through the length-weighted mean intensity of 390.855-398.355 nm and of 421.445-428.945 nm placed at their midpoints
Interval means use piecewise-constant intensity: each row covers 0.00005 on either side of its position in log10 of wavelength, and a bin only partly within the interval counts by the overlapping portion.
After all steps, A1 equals 0.02 mag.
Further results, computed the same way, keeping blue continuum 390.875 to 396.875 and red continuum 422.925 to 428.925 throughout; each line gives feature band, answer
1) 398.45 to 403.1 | 0.03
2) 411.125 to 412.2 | -0.10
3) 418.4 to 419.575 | 0.05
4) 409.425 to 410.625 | -0.11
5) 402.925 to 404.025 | 0.05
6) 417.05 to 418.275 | 0.05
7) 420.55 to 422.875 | 0.03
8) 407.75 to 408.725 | -0.10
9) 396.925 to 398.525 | 0.02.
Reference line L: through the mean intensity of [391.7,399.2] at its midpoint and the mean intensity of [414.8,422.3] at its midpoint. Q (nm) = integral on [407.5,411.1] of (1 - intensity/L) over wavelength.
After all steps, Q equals -0.42 nm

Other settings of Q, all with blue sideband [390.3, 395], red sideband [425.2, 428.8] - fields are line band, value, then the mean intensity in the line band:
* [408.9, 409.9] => -0.13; 0.648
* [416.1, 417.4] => 0.04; 0.547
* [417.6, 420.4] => 0.11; 0.541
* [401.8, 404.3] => 0.08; 0.567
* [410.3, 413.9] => -0.23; 0.608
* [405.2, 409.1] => -0.13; 0.599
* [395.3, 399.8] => -0.11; 0.608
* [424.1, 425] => 0.03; 0.537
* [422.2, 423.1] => 0.04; 0.531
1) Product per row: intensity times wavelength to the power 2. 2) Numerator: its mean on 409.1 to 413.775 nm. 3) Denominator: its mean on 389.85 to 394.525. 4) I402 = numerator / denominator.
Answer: 1.1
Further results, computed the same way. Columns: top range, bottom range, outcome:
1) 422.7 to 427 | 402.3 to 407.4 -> 1.04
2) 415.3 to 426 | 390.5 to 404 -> 1.03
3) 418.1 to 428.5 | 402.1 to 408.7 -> 1.02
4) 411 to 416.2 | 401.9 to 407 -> 1.07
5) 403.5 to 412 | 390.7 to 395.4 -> 1.09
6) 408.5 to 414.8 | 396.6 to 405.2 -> 1.11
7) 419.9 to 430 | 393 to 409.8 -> 1.03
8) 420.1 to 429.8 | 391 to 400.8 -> 1.05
